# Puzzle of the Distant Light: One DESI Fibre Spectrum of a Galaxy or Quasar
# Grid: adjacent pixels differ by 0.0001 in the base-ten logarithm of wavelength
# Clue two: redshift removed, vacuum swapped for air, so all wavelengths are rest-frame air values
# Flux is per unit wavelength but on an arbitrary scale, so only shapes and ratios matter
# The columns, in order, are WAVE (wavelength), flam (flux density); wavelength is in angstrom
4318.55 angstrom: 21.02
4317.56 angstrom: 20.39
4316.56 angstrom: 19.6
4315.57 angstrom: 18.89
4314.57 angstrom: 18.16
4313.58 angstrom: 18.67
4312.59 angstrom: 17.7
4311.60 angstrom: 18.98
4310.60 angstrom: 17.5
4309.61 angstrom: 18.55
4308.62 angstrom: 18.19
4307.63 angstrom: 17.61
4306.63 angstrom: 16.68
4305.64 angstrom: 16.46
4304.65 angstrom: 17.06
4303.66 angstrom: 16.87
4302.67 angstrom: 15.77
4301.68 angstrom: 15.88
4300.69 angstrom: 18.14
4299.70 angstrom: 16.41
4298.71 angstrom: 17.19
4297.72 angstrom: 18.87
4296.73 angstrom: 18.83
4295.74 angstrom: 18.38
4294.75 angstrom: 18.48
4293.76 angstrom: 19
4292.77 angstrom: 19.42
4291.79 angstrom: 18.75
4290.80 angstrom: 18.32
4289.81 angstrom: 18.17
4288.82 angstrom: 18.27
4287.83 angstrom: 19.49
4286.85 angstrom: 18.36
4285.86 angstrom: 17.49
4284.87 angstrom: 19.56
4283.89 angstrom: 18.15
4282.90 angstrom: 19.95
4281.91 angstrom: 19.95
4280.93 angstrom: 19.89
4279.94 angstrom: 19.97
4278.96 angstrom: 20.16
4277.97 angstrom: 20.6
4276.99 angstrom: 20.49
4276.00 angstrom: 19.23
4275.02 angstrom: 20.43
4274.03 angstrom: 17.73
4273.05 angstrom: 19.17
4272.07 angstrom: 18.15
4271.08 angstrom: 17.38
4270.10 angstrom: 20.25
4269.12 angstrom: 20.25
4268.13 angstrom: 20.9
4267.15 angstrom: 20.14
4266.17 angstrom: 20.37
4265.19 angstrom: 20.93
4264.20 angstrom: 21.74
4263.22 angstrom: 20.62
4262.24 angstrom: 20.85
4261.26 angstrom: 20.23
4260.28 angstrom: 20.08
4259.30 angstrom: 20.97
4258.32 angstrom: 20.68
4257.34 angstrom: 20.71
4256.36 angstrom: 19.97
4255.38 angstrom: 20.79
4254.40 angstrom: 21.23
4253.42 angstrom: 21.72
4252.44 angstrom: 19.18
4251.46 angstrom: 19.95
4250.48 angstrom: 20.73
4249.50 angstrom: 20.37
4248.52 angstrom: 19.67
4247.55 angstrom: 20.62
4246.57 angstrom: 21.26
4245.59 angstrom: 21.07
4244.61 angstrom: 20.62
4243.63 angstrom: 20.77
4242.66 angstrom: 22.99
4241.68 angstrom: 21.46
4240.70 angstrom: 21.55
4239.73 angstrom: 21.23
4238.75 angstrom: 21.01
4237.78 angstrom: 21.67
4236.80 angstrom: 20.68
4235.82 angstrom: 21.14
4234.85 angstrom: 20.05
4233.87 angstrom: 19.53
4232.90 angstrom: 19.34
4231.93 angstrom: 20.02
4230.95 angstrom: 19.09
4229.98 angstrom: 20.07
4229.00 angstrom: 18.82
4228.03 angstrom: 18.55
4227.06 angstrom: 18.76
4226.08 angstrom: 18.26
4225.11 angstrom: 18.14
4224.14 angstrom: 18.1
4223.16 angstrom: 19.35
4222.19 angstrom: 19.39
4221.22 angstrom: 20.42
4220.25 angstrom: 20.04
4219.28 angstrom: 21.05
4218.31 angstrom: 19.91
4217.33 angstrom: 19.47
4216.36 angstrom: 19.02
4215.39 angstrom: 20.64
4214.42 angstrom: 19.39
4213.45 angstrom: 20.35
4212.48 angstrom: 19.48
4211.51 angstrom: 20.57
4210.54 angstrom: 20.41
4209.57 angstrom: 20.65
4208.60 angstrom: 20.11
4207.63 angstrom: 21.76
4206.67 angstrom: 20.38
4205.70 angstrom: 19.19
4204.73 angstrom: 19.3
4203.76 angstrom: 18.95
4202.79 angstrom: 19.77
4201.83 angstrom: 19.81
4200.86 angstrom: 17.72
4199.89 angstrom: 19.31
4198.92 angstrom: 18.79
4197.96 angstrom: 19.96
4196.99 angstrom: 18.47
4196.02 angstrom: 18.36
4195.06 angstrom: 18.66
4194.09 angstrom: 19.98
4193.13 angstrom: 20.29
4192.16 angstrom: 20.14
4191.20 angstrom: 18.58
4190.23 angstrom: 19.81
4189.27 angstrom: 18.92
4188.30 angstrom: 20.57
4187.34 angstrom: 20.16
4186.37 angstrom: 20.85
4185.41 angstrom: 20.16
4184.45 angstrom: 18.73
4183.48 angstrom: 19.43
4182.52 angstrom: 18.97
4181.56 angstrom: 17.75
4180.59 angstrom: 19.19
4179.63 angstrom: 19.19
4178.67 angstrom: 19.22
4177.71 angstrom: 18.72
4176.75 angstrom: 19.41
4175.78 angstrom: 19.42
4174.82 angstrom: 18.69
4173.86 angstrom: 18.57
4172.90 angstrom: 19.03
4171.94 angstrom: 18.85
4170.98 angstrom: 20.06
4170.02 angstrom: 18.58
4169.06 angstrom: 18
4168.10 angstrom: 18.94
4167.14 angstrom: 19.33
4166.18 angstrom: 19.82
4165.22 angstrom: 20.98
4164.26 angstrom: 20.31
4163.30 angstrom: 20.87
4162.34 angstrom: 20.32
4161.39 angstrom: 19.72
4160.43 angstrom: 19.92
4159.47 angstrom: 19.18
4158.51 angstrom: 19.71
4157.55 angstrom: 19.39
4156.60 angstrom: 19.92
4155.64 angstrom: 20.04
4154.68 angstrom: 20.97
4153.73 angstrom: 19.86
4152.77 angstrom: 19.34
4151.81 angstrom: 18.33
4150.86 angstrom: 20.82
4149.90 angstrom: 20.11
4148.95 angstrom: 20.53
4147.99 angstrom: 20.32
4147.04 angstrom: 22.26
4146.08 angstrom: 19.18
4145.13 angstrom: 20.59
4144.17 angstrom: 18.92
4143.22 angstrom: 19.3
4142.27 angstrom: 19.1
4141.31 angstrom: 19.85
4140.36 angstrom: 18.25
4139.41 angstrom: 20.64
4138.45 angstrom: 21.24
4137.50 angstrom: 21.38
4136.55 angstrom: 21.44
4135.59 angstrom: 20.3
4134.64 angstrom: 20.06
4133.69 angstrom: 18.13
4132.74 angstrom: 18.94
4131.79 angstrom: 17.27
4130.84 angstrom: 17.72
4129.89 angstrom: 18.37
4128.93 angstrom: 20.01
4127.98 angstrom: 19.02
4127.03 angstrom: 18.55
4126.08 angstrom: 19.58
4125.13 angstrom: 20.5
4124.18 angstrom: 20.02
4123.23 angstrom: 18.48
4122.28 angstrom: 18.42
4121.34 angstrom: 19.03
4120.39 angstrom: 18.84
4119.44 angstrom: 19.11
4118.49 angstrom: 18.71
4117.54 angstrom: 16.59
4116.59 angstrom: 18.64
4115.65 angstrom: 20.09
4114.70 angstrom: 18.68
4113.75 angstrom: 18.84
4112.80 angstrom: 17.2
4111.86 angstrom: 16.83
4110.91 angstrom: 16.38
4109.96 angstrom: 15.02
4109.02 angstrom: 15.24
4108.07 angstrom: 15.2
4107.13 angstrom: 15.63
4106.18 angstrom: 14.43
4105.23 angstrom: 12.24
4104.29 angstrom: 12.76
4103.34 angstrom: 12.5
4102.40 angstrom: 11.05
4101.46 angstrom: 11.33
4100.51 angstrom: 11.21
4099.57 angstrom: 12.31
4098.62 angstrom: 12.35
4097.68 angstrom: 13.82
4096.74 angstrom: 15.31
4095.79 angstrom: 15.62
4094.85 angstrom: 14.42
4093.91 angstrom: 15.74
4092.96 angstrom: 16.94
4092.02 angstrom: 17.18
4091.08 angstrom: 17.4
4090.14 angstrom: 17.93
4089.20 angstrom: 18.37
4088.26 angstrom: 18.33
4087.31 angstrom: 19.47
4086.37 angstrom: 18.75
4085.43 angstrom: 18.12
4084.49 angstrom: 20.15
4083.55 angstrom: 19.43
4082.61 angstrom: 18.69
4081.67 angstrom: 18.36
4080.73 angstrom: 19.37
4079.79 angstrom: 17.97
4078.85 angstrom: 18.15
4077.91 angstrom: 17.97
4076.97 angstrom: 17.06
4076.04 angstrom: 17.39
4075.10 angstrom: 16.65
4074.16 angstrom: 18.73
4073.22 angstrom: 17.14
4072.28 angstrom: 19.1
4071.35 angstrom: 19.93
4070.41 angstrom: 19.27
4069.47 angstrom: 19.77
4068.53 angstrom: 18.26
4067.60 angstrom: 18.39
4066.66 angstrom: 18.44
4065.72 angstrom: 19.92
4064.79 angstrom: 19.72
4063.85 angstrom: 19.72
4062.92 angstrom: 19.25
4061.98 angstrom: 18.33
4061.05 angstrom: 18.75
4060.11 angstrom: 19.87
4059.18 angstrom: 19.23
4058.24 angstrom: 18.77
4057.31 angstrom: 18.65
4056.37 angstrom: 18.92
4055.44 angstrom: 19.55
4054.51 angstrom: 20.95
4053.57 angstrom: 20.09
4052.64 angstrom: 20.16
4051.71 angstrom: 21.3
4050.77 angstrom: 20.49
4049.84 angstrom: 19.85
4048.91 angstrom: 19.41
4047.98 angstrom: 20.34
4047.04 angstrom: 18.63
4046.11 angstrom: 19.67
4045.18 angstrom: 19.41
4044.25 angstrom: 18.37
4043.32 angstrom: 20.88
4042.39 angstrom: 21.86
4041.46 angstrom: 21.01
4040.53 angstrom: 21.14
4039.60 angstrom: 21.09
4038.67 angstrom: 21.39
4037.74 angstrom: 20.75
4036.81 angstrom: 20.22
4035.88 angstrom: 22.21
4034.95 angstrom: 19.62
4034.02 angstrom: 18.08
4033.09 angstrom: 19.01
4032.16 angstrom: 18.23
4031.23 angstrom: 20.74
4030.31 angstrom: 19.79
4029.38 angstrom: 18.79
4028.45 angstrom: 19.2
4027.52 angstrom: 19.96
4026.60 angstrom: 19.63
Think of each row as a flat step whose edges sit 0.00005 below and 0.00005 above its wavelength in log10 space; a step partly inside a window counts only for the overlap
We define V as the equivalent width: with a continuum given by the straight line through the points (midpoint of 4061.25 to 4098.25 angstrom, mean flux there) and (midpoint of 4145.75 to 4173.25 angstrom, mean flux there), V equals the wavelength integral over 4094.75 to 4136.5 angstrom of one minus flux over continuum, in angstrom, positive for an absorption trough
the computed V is 4.7 angstrom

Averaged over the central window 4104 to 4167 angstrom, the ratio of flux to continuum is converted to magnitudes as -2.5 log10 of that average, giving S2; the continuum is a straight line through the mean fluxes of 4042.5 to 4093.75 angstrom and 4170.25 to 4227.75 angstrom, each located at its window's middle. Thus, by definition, 0.02 mag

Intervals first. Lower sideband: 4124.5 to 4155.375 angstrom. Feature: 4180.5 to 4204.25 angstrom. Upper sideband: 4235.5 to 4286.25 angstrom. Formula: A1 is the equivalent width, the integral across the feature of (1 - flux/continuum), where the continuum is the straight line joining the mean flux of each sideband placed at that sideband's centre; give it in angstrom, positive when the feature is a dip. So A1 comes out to 0.8 angstrom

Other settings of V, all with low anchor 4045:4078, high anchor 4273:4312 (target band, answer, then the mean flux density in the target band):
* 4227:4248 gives -2.13 angstrom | 20.5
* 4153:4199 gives -1.66 angstrom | 19.5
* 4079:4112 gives 5.48 angstrom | 15.9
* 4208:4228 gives -1.06 angstrom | 19.7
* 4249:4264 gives -1.62 angstrom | 20.6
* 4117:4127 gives 0.03 angstrom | 18.9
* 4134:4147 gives -0.80 angstrom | 20.1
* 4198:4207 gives -0.26 angstrom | 19.3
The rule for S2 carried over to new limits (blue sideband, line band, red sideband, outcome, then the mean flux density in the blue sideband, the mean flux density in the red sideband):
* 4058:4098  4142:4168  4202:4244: -0.04 mag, 18.2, 20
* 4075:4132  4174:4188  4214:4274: -0.03 mag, 17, 20.2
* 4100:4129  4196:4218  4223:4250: -0.02 mag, 16.7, 20.2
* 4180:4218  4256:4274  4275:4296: -0.05 mag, 19.6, 19.2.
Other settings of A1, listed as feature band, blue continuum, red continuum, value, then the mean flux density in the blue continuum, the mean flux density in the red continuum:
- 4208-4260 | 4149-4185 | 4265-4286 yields -1.74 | 19.5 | 19.6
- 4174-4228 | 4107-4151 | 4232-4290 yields 0.37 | 18.9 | 20.2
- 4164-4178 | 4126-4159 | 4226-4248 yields 0.47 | 19.7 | 20.4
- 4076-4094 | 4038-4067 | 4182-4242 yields 1.48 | 19.9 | 19.8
